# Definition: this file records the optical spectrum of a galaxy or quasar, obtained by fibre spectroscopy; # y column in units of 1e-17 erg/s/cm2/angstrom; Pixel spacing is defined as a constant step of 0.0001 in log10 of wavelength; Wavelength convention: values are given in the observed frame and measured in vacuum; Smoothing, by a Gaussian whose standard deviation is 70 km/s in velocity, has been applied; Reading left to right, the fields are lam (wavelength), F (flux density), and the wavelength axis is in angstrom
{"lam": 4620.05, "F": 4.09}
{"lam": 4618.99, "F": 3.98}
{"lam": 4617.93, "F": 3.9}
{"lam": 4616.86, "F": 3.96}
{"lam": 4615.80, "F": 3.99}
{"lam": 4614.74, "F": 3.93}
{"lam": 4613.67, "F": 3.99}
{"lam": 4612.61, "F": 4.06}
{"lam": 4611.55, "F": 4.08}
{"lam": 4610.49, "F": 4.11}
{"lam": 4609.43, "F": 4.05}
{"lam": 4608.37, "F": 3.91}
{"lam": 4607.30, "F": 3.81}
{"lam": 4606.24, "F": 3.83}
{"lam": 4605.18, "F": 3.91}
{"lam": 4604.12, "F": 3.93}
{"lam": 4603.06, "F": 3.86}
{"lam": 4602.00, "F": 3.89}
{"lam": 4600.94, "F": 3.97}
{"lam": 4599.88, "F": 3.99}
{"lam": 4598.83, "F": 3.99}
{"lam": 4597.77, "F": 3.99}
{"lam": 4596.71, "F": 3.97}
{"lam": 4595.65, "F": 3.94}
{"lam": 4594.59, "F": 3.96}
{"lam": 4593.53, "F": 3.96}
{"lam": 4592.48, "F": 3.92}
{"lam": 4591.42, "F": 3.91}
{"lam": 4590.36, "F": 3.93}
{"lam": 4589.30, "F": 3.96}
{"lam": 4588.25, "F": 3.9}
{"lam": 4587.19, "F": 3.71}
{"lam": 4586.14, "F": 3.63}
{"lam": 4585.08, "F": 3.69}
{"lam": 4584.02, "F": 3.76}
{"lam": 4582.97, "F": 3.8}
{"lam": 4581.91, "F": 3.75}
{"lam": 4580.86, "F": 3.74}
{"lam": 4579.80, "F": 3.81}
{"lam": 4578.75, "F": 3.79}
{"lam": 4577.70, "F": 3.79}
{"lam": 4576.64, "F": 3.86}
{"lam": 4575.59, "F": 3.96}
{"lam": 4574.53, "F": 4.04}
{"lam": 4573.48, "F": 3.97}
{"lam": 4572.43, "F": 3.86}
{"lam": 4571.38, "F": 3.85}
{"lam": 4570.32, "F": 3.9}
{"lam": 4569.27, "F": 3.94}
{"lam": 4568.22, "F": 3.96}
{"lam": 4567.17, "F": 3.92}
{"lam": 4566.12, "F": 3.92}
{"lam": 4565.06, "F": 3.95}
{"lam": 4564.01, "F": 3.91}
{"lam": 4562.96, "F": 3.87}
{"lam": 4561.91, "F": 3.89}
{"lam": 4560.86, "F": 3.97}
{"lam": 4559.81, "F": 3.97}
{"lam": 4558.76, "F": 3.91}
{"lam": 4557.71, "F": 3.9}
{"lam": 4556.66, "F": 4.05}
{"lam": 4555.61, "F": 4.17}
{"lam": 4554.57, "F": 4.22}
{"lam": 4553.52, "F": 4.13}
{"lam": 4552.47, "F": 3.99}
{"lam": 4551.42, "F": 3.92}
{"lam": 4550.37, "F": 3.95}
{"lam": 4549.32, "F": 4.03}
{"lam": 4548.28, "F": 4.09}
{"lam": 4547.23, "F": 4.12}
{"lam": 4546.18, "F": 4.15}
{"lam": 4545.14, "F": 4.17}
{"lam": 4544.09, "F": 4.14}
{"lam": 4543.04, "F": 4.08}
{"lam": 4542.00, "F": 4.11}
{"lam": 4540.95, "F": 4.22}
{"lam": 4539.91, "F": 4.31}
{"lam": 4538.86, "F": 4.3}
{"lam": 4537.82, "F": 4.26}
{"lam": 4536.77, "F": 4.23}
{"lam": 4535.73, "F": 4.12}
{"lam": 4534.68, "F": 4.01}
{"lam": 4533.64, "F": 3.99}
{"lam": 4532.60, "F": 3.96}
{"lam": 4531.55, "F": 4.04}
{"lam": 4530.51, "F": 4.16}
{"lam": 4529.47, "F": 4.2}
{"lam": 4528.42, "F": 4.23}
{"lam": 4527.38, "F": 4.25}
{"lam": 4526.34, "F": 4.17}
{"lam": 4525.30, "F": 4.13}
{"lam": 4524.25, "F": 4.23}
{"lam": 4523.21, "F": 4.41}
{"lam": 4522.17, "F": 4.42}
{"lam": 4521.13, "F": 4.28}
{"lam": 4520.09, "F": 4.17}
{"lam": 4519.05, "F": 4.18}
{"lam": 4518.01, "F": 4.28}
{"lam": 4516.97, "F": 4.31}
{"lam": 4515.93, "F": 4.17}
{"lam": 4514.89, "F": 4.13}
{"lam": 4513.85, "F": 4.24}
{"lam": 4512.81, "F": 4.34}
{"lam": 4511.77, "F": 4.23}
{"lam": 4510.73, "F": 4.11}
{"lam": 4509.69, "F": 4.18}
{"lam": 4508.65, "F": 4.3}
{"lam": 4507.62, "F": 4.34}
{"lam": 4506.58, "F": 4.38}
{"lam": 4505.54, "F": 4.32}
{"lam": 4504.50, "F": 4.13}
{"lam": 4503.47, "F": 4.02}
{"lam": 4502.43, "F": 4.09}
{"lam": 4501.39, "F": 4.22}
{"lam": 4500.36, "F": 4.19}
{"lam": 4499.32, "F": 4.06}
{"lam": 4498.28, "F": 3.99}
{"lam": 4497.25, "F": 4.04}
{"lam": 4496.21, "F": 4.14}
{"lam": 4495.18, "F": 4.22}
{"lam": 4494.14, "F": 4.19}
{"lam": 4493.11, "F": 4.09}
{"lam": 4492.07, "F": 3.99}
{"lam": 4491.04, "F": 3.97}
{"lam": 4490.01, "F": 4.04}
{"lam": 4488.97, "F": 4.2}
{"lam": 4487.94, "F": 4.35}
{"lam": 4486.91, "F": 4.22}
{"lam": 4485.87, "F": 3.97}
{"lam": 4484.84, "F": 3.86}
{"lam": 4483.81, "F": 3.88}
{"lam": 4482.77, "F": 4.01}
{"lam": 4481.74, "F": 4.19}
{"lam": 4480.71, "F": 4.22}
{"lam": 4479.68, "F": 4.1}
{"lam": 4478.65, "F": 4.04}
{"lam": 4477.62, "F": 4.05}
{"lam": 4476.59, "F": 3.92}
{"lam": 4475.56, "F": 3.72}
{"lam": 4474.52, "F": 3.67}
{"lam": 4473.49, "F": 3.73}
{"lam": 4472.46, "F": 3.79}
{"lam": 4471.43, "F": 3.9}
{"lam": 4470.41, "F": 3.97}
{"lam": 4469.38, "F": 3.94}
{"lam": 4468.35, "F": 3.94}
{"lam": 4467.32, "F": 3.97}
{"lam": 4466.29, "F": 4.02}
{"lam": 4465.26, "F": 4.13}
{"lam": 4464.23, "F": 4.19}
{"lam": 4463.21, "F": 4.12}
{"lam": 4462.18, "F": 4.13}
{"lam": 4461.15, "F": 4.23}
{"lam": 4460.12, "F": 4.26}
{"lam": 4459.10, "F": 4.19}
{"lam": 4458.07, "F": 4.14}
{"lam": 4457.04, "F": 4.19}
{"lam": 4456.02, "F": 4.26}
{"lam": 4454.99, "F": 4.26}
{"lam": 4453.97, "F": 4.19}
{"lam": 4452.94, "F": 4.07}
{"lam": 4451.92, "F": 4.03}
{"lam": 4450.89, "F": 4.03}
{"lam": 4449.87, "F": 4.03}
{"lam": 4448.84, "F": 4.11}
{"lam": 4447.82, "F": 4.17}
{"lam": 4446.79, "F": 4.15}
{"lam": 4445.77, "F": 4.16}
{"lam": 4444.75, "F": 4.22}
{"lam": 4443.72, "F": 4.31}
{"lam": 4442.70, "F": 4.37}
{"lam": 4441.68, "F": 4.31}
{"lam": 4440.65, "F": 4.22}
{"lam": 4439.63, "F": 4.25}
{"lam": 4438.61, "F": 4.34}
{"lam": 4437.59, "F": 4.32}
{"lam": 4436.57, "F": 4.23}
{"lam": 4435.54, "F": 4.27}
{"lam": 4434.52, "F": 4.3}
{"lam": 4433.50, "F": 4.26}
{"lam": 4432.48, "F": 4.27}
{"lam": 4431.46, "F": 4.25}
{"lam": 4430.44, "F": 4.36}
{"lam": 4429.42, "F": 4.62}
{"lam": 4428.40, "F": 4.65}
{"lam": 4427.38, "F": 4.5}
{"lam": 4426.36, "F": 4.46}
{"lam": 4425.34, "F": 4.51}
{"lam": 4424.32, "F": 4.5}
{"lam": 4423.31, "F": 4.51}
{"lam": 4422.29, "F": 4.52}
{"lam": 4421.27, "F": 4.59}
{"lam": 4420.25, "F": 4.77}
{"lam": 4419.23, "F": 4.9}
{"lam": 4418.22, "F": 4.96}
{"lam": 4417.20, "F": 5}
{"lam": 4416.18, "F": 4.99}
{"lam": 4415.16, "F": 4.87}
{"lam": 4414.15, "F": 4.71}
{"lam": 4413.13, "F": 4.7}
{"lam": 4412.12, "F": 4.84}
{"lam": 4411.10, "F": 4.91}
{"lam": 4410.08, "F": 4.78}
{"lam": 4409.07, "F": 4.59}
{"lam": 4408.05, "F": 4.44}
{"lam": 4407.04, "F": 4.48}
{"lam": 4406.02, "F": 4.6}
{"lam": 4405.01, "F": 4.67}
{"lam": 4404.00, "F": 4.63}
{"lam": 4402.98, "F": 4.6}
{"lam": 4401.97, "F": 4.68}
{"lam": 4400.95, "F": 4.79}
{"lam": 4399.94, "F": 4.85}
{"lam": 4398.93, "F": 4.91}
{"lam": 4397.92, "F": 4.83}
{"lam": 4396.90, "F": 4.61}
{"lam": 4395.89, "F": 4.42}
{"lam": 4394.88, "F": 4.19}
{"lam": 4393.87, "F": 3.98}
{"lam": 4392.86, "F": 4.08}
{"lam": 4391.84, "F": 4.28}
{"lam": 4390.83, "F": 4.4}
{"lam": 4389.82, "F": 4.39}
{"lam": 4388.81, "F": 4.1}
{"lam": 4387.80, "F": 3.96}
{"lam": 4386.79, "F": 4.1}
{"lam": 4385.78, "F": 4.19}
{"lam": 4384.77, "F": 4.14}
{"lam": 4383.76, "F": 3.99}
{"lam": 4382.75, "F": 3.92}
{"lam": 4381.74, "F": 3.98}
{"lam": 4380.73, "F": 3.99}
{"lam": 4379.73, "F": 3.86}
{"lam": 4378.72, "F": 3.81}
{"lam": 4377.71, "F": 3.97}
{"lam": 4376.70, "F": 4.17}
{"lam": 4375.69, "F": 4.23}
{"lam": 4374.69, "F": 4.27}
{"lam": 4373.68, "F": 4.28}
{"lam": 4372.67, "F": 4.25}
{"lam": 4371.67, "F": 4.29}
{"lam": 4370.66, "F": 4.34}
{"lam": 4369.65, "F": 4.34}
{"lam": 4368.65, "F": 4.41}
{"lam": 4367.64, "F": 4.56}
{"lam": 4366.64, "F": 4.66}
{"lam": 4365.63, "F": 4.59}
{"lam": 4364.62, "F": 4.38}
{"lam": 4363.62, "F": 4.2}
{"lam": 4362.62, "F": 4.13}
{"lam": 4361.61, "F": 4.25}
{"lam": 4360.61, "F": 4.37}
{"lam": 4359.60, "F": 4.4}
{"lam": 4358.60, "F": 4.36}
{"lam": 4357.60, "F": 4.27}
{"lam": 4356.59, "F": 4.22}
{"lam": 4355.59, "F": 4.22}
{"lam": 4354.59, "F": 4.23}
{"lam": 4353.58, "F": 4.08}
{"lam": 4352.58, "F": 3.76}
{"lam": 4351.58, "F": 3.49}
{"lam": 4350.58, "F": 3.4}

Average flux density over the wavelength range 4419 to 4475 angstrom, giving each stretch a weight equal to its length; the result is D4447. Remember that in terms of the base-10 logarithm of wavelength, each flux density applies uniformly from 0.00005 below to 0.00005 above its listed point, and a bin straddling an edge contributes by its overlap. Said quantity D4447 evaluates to 4.23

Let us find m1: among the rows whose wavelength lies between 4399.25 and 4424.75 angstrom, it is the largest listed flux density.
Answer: 5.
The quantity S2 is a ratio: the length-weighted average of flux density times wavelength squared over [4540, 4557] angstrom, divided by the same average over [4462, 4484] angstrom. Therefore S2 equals 1.07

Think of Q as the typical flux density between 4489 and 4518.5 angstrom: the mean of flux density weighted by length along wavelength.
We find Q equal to 4.17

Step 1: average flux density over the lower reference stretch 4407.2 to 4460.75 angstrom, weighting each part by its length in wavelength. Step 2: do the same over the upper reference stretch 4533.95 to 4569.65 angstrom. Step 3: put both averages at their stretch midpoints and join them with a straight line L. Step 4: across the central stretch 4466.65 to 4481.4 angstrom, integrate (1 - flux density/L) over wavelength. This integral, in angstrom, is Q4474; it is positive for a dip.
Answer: 1.3 angstrom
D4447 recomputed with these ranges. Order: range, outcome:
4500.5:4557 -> 4.17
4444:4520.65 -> 4.11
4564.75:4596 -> 3.87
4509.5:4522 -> 4.22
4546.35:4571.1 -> 3.99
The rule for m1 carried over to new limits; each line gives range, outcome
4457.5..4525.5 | 4.42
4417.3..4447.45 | 4.96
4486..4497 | 4.35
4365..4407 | 4.91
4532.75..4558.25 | 4.31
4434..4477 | 4.37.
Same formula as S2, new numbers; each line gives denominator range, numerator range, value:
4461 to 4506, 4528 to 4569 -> 1.03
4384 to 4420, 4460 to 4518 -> 0.93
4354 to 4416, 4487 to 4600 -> 1.00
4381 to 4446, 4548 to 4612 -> 0.95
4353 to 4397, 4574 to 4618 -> 1.02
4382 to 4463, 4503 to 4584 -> 0.98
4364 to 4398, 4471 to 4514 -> 1.02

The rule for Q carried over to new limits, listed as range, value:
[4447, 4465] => 4.15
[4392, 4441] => 4.56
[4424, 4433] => 4.46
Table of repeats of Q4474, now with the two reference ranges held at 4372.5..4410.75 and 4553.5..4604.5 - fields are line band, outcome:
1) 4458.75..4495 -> 0.91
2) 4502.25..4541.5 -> -1.65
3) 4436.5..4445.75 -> -0.14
